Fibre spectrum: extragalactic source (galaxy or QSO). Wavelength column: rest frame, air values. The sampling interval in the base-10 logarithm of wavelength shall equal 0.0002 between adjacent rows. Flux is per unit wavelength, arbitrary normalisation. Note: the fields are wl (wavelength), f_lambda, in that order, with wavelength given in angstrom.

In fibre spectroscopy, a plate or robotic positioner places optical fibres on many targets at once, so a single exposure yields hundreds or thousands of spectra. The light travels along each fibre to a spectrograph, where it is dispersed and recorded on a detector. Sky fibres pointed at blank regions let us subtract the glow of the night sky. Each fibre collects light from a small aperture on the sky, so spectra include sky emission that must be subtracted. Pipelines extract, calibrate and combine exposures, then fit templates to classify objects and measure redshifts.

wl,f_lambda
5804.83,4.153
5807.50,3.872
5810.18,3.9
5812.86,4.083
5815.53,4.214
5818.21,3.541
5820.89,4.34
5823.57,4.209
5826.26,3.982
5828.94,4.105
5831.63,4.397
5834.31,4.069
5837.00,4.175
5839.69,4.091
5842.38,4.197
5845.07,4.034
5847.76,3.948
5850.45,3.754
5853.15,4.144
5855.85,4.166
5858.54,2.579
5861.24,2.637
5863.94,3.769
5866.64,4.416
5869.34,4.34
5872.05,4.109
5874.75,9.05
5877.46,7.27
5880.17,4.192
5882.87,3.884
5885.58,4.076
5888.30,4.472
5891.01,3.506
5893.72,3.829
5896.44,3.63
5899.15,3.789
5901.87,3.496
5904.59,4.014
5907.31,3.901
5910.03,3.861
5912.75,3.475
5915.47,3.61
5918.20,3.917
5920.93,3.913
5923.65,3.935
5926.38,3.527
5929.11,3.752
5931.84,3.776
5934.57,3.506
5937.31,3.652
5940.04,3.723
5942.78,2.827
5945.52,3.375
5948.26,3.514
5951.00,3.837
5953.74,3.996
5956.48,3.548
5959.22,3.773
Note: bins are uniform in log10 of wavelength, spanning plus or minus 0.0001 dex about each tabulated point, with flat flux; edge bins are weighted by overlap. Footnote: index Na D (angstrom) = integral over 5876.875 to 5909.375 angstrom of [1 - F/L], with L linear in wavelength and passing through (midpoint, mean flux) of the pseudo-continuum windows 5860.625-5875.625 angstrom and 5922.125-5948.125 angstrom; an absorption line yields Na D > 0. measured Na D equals 1.42 angstrom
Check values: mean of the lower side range 4.69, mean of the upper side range 3.56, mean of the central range 4.09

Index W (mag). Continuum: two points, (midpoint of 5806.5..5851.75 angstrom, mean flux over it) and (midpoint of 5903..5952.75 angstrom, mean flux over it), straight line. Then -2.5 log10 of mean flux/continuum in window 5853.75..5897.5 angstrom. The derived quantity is -0.13 mag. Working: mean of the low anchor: 4.06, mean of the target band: 4.37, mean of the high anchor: 3.67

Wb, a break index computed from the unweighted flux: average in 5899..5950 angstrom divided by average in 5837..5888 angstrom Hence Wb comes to 0.84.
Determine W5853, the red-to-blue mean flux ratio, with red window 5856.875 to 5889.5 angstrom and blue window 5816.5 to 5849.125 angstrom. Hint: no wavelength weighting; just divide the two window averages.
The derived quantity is 1.1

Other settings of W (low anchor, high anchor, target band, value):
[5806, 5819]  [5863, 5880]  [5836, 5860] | 0.23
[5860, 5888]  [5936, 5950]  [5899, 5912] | 0.10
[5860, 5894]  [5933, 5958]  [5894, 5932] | 0.08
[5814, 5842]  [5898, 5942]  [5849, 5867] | 0.11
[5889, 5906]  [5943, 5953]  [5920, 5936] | -0.04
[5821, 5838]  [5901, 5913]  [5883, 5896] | -0.02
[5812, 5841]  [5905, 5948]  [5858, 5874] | 0.01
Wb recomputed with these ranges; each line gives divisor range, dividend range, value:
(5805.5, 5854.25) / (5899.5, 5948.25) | 0.90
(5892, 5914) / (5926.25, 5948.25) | 0.94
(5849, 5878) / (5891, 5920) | 0.83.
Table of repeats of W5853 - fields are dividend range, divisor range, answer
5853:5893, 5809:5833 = 1.09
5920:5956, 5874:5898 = 0.76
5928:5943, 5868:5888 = 0.69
